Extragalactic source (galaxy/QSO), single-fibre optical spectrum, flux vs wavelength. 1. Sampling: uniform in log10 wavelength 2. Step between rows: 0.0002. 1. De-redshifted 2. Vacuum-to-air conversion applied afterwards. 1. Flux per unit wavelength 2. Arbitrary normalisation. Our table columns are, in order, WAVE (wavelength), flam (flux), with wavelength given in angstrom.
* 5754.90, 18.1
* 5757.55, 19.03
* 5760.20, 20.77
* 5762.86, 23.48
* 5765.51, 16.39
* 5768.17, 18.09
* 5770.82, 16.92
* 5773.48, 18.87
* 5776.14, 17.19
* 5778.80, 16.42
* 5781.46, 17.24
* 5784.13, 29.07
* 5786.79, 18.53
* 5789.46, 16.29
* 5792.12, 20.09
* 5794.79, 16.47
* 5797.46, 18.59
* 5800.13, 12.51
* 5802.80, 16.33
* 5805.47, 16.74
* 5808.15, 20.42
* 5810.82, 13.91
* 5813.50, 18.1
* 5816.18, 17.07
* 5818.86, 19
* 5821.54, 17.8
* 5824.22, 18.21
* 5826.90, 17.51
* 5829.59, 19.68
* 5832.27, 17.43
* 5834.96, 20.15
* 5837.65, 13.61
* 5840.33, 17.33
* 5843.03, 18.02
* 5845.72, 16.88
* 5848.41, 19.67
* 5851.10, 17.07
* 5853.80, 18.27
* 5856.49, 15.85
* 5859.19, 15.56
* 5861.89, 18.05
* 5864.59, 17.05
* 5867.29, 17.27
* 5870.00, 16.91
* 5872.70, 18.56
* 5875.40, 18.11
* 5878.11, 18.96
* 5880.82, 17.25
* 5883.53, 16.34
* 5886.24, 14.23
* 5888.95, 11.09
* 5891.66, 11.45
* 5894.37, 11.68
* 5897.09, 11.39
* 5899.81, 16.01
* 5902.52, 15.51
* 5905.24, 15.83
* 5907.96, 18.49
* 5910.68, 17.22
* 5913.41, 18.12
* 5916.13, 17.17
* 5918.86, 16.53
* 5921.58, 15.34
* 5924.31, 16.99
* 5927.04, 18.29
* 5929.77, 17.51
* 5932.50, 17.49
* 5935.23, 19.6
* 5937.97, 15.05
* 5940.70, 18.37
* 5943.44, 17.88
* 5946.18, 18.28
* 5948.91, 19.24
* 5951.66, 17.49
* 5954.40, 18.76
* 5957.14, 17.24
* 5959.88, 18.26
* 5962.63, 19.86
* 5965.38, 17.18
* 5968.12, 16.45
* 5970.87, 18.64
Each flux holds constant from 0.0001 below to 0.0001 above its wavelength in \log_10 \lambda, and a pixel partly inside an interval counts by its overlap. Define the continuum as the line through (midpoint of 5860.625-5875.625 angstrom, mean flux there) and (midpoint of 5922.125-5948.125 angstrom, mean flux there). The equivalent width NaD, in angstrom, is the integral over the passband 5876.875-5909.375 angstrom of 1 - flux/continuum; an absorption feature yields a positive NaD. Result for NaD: 5.2 angstrom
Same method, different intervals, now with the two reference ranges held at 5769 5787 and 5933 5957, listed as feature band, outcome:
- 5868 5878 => 0.3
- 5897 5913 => 1.8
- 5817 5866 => 3.0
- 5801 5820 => 1.7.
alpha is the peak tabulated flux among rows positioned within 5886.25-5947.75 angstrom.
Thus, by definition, 19.6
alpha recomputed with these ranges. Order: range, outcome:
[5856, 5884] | 18.96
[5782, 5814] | 29.07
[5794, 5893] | 20.42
